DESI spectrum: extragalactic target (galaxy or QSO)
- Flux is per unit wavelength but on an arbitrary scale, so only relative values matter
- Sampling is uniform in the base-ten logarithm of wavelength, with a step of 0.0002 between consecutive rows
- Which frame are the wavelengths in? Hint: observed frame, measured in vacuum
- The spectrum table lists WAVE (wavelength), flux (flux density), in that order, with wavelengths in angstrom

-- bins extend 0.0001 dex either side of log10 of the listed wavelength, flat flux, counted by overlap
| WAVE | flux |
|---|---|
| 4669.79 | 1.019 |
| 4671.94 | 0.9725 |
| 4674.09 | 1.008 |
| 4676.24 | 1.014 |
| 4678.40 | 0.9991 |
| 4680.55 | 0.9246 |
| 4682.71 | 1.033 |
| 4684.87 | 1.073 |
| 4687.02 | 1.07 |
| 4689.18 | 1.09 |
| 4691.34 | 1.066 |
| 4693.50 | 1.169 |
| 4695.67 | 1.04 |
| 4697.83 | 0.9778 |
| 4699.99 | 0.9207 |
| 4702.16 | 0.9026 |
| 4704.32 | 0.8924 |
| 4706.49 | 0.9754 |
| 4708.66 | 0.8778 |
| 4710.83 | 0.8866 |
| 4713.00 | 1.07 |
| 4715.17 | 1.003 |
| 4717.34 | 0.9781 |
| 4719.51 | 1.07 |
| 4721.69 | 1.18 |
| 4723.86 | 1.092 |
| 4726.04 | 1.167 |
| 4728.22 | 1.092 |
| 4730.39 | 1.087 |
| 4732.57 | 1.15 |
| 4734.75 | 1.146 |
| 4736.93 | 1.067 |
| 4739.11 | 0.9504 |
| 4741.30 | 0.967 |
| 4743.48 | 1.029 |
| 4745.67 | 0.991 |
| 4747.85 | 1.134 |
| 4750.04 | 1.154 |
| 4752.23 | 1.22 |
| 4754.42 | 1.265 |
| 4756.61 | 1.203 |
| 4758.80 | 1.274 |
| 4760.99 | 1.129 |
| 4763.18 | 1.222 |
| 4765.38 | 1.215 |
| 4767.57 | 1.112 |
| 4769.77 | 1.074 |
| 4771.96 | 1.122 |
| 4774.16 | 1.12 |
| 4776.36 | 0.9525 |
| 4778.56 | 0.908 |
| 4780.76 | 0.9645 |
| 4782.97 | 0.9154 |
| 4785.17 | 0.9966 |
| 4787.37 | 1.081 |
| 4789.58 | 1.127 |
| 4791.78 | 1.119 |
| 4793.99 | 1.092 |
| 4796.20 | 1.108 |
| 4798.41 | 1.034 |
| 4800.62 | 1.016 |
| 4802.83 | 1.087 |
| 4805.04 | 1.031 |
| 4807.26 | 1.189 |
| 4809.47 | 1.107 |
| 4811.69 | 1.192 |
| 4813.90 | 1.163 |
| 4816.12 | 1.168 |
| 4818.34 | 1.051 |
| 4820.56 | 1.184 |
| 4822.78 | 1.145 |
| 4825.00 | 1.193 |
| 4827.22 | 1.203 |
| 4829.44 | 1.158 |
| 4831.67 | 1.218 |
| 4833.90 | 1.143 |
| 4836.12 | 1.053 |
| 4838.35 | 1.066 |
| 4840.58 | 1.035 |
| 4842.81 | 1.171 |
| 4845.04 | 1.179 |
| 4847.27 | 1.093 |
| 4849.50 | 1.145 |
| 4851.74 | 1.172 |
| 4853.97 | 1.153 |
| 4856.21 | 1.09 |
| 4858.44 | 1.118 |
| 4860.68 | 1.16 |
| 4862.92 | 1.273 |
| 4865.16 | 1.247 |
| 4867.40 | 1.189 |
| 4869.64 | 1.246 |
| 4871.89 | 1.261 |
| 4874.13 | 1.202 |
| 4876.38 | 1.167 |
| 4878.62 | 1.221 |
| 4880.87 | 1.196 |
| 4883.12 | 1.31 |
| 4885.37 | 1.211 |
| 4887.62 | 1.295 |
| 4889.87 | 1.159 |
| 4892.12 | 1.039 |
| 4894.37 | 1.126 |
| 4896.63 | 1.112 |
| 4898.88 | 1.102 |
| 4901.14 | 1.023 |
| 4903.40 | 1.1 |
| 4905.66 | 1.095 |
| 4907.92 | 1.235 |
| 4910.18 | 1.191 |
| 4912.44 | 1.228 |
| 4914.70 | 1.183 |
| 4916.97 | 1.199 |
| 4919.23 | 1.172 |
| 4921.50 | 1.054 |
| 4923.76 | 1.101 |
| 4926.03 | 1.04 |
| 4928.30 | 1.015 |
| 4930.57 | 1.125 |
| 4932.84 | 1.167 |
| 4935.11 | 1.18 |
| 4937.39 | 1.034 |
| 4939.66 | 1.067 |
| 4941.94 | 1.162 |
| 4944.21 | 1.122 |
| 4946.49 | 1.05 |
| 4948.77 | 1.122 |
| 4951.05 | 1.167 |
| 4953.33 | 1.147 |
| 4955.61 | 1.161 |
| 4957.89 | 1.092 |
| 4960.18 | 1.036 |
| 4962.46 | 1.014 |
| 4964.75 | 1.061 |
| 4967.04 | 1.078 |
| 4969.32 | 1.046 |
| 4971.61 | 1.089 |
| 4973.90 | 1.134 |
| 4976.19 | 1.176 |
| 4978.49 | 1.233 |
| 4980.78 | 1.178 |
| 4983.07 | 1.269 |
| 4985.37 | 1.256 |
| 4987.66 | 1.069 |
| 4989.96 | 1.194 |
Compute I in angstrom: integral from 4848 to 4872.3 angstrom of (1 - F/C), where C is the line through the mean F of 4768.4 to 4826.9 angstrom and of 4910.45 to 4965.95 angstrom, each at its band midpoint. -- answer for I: -1.9 angstrom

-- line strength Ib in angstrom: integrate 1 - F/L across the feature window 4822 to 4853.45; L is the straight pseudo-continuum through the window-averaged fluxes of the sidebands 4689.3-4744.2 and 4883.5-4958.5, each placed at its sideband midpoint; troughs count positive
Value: -1.45 angstrom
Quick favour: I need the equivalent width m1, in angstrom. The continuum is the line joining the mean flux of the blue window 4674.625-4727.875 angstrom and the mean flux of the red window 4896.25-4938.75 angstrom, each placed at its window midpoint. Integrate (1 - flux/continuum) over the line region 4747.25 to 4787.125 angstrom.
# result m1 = -2.2 angstrom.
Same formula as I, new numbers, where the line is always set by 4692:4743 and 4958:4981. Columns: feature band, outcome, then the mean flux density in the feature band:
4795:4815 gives -0.9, 1.1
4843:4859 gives -1.1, 1.14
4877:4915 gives -3.0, 1.17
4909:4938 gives -1.2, 1.13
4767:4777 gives -0.3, 1.08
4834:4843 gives -0.1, 1.08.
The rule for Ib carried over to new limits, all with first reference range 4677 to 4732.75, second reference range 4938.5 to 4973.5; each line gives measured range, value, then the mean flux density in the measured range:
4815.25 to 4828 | -1.2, 1.16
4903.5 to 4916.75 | -1.2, 1.18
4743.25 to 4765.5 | -2.7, 1.17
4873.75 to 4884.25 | -1.4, 1.22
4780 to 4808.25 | -0.2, 1.06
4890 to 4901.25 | -0.1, 1.09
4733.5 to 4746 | 0.1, 1.03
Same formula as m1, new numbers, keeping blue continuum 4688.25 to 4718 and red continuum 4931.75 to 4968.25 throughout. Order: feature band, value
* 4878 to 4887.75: -1.6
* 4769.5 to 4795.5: -0.3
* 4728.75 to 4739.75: -0.9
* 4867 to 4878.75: -1.6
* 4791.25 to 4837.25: -3.8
